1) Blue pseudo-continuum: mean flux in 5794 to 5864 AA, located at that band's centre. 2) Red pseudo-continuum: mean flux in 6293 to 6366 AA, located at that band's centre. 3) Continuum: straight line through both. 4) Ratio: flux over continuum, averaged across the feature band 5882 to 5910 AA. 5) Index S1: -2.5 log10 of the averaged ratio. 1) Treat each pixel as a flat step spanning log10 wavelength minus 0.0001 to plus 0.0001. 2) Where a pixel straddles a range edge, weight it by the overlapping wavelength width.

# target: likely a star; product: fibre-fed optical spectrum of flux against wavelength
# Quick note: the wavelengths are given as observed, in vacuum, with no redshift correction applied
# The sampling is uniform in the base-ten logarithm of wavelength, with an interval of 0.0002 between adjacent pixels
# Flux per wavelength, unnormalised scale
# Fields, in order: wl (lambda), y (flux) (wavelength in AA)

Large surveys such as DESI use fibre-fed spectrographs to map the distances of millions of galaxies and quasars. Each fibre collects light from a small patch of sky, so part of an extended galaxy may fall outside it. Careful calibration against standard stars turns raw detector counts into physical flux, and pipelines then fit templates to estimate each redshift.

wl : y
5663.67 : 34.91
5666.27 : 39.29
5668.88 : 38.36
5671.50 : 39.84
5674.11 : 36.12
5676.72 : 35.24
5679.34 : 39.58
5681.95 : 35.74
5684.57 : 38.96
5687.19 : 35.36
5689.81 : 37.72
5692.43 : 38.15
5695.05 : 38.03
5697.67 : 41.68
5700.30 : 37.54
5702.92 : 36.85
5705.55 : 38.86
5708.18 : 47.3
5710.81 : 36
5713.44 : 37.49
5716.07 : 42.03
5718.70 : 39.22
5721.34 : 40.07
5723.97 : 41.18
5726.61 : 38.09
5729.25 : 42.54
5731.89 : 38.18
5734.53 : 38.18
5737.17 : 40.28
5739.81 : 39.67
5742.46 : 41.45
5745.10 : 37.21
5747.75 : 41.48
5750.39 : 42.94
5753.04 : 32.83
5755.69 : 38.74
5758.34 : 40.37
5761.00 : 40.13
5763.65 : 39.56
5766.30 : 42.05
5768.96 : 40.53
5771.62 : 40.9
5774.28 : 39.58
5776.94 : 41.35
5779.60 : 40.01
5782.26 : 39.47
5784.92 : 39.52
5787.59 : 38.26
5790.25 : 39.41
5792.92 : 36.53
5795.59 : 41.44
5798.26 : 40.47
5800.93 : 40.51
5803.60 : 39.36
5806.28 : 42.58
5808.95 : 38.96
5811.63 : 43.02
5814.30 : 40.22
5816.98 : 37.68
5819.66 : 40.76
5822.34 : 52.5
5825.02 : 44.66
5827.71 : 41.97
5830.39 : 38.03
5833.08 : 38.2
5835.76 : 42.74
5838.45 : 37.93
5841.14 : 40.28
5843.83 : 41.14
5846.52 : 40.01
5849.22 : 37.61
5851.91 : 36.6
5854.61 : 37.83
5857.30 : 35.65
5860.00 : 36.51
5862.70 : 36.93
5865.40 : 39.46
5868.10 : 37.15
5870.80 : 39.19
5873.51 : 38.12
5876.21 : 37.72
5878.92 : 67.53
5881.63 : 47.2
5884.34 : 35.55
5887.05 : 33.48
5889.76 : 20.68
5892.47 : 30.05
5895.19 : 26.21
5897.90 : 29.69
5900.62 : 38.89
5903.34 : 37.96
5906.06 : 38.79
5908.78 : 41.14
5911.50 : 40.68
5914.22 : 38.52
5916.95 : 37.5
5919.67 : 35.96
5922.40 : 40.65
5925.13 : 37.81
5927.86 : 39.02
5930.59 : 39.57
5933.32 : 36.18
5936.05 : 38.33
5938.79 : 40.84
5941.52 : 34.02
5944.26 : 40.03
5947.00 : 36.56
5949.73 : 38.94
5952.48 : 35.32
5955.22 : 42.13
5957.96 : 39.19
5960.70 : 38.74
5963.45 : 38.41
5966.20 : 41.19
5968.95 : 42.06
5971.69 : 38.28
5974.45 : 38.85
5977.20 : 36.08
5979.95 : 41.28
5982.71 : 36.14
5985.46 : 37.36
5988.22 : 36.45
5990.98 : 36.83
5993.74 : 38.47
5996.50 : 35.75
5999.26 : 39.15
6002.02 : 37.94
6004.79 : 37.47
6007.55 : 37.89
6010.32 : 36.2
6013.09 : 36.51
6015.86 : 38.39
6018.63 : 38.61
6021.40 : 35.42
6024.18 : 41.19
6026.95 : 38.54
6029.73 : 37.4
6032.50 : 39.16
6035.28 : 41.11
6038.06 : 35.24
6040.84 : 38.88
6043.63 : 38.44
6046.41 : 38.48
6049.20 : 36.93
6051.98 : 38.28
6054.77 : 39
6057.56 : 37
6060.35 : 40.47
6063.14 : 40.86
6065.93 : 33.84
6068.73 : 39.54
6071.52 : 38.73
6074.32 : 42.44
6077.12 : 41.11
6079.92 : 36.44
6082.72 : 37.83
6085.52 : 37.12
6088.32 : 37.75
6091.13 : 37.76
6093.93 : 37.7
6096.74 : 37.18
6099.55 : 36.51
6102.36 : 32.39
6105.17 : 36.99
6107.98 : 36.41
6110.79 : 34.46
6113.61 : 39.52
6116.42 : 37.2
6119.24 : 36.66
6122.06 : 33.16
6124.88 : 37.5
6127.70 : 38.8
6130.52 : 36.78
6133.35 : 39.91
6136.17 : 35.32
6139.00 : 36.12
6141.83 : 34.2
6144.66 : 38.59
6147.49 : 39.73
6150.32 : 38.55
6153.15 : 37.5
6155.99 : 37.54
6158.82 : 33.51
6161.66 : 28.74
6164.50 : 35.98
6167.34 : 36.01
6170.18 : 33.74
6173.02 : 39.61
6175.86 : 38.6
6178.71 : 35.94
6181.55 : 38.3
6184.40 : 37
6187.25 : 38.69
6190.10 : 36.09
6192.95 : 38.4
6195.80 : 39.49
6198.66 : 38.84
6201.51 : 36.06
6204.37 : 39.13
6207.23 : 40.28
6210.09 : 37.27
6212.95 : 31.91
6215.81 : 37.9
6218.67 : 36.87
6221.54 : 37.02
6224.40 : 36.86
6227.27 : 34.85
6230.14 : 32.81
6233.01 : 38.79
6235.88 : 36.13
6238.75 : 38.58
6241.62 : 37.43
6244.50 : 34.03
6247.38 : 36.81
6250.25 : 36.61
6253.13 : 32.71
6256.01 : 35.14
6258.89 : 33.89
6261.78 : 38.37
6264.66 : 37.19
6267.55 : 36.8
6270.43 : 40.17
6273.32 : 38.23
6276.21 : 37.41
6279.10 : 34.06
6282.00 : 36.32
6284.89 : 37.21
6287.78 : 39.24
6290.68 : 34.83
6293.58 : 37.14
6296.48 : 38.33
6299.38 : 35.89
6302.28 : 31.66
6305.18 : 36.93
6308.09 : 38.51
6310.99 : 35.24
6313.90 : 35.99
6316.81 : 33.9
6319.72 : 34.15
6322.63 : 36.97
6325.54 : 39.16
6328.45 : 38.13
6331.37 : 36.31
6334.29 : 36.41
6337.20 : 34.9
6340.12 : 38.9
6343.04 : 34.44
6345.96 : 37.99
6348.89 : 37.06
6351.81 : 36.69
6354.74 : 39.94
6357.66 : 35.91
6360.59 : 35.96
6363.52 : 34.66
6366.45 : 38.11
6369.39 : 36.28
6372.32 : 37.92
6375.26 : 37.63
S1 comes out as 0.18 mag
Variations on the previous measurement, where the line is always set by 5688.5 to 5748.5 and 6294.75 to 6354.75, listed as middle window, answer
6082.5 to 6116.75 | 0.024 mag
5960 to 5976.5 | -0.034 mag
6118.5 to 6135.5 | 0.011 mag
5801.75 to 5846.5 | -0.060 mag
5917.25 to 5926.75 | 0.011 mag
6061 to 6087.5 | -0.027 mag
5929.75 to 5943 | 0.019 mag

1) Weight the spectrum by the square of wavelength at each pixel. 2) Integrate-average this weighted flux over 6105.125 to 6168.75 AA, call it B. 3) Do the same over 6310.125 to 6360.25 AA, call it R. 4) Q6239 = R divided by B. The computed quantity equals 1.1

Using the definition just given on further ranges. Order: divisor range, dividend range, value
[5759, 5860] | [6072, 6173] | 1.02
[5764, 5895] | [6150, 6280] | 1.05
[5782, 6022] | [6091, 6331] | 1.05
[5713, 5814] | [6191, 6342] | 1.09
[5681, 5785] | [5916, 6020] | 1.05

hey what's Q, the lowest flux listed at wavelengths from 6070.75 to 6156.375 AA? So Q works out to 32.39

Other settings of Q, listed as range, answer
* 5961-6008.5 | 35.75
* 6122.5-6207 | 28.74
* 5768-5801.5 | 36.53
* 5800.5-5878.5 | 35.65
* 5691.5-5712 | 36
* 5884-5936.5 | 20.68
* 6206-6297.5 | 31.91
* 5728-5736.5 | 38.18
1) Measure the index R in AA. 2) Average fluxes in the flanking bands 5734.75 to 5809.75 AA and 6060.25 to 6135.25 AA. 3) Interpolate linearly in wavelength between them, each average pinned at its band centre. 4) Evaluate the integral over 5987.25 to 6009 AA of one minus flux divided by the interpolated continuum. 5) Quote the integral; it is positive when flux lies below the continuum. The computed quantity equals 0.4 AA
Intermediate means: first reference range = 39.8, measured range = 37.5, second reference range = 37.5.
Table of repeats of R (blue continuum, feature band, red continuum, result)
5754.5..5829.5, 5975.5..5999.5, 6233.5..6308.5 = 1.0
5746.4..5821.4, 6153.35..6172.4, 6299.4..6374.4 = 1.5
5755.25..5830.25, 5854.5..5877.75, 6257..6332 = 1.3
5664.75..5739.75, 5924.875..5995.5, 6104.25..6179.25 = -1.6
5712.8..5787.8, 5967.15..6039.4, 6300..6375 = 0.7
